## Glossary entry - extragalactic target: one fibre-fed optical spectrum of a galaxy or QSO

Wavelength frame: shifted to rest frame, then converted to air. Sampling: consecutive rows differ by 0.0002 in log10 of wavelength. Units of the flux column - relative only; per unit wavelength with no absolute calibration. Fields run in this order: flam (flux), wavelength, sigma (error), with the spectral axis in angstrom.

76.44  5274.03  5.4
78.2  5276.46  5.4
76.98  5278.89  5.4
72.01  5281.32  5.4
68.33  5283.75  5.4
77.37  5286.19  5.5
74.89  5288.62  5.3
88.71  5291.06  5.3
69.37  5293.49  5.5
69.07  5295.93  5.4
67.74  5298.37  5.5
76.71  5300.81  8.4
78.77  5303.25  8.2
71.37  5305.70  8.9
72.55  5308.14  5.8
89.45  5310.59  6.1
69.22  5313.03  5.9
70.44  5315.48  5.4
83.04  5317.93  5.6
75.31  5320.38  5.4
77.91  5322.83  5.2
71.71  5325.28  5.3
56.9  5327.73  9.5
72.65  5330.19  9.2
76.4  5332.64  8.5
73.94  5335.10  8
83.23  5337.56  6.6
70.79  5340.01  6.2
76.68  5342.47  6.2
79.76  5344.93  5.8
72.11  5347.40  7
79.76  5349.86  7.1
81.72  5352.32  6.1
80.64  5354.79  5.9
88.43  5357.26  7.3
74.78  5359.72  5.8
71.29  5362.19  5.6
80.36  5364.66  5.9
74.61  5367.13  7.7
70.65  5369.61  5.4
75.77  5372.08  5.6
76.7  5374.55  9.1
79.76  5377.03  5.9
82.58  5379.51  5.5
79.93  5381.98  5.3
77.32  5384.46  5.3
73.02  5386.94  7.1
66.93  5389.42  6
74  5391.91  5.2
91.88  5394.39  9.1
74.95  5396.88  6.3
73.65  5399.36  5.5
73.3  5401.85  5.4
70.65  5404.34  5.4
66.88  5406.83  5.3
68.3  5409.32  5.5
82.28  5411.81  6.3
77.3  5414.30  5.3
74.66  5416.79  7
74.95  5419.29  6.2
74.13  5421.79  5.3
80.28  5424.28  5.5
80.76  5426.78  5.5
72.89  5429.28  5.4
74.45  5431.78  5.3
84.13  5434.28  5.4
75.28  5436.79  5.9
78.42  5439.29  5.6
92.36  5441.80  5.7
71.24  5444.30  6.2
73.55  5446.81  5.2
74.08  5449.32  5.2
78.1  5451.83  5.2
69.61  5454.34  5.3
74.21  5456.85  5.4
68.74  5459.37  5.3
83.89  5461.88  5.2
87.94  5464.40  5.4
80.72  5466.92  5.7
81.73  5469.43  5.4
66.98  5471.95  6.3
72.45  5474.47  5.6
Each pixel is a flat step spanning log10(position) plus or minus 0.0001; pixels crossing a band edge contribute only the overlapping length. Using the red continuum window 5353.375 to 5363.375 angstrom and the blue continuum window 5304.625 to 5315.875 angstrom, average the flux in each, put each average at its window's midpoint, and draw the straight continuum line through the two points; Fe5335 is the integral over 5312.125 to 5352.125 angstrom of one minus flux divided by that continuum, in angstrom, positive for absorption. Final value 1.12 angstrom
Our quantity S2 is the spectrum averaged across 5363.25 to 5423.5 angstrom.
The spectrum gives 75.6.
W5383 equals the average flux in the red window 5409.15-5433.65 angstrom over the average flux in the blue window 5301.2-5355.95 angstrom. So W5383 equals 1.01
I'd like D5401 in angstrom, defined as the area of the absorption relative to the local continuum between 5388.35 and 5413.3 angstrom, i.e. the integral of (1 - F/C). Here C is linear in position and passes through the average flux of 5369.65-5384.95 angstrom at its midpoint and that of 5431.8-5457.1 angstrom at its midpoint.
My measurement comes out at 1.1 angstrom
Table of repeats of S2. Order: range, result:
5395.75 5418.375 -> 73.6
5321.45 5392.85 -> 75.9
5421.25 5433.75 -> 77.1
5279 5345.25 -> 74.6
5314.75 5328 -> 73.8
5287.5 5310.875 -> 75.3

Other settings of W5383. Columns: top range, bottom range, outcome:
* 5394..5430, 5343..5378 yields 0.97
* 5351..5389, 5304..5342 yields 1.04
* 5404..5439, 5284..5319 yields 1.00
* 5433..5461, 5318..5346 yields 1.03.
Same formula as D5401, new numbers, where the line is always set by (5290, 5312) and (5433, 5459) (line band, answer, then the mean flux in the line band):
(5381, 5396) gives -0.1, 77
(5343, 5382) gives -0.9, 78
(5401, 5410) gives 0.8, 69.7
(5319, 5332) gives 0.8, 71.3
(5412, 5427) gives -0.1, 77.1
